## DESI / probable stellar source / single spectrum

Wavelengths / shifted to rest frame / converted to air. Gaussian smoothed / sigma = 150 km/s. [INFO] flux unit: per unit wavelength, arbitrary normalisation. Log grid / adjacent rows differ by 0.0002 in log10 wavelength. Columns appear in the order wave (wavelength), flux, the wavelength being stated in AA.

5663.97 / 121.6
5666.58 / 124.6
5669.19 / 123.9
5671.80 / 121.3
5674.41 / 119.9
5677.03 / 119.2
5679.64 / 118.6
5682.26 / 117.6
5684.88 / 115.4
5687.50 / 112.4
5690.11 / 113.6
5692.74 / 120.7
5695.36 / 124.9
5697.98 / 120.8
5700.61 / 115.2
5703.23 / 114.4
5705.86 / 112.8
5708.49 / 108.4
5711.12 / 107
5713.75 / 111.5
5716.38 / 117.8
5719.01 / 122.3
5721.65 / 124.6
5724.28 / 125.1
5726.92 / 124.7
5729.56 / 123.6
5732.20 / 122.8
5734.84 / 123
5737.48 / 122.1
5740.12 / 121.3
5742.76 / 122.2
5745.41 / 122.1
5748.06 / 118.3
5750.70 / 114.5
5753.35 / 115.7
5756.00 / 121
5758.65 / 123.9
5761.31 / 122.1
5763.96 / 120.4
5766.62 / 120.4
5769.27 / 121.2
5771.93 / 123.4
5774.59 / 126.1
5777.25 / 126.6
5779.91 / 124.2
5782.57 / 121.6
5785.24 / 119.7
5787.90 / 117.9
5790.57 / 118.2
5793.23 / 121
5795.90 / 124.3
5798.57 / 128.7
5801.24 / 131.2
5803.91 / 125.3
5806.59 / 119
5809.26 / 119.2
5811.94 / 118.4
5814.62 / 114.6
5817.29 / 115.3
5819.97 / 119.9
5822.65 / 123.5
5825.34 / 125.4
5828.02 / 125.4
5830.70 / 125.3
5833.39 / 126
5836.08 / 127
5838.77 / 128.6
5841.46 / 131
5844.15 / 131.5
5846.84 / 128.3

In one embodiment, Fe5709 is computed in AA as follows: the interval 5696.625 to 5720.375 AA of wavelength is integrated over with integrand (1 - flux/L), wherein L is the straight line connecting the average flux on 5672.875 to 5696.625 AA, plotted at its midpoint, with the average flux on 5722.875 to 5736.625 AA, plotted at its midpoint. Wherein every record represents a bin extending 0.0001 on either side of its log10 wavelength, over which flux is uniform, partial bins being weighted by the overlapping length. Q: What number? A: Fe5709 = 1.29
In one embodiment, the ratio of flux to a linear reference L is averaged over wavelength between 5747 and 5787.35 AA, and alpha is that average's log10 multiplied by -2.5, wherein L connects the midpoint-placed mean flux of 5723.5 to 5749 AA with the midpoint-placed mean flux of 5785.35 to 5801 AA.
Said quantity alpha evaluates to 0.011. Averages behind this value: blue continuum 122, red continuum 123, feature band 121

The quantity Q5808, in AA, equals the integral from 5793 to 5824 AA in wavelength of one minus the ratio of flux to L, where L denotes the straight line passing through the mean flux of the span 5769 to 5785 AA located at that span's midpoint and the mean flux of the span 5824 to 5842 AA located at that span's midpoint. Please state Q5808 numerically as 0.9 AA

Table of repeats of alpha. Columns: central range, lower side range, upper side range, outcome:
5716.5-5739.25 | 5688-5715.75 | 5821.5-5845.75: -0.05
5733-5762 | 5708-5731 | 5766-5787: 0.00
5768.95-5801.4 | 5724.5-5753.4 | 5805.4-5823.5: -0.03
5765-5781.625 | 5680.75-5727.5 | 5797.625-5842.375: -0.02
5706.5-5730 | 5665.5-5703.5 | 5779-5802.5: 0.02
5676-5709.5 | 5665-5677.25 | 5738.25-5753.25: 0.04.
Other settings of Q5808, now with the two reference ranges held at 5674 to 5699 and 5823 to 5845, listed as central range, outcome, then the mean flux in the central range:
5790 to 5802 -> 0.0 AA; 125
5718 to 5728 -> -0.3 AA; 124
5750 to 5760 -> 0.3 AA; 119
